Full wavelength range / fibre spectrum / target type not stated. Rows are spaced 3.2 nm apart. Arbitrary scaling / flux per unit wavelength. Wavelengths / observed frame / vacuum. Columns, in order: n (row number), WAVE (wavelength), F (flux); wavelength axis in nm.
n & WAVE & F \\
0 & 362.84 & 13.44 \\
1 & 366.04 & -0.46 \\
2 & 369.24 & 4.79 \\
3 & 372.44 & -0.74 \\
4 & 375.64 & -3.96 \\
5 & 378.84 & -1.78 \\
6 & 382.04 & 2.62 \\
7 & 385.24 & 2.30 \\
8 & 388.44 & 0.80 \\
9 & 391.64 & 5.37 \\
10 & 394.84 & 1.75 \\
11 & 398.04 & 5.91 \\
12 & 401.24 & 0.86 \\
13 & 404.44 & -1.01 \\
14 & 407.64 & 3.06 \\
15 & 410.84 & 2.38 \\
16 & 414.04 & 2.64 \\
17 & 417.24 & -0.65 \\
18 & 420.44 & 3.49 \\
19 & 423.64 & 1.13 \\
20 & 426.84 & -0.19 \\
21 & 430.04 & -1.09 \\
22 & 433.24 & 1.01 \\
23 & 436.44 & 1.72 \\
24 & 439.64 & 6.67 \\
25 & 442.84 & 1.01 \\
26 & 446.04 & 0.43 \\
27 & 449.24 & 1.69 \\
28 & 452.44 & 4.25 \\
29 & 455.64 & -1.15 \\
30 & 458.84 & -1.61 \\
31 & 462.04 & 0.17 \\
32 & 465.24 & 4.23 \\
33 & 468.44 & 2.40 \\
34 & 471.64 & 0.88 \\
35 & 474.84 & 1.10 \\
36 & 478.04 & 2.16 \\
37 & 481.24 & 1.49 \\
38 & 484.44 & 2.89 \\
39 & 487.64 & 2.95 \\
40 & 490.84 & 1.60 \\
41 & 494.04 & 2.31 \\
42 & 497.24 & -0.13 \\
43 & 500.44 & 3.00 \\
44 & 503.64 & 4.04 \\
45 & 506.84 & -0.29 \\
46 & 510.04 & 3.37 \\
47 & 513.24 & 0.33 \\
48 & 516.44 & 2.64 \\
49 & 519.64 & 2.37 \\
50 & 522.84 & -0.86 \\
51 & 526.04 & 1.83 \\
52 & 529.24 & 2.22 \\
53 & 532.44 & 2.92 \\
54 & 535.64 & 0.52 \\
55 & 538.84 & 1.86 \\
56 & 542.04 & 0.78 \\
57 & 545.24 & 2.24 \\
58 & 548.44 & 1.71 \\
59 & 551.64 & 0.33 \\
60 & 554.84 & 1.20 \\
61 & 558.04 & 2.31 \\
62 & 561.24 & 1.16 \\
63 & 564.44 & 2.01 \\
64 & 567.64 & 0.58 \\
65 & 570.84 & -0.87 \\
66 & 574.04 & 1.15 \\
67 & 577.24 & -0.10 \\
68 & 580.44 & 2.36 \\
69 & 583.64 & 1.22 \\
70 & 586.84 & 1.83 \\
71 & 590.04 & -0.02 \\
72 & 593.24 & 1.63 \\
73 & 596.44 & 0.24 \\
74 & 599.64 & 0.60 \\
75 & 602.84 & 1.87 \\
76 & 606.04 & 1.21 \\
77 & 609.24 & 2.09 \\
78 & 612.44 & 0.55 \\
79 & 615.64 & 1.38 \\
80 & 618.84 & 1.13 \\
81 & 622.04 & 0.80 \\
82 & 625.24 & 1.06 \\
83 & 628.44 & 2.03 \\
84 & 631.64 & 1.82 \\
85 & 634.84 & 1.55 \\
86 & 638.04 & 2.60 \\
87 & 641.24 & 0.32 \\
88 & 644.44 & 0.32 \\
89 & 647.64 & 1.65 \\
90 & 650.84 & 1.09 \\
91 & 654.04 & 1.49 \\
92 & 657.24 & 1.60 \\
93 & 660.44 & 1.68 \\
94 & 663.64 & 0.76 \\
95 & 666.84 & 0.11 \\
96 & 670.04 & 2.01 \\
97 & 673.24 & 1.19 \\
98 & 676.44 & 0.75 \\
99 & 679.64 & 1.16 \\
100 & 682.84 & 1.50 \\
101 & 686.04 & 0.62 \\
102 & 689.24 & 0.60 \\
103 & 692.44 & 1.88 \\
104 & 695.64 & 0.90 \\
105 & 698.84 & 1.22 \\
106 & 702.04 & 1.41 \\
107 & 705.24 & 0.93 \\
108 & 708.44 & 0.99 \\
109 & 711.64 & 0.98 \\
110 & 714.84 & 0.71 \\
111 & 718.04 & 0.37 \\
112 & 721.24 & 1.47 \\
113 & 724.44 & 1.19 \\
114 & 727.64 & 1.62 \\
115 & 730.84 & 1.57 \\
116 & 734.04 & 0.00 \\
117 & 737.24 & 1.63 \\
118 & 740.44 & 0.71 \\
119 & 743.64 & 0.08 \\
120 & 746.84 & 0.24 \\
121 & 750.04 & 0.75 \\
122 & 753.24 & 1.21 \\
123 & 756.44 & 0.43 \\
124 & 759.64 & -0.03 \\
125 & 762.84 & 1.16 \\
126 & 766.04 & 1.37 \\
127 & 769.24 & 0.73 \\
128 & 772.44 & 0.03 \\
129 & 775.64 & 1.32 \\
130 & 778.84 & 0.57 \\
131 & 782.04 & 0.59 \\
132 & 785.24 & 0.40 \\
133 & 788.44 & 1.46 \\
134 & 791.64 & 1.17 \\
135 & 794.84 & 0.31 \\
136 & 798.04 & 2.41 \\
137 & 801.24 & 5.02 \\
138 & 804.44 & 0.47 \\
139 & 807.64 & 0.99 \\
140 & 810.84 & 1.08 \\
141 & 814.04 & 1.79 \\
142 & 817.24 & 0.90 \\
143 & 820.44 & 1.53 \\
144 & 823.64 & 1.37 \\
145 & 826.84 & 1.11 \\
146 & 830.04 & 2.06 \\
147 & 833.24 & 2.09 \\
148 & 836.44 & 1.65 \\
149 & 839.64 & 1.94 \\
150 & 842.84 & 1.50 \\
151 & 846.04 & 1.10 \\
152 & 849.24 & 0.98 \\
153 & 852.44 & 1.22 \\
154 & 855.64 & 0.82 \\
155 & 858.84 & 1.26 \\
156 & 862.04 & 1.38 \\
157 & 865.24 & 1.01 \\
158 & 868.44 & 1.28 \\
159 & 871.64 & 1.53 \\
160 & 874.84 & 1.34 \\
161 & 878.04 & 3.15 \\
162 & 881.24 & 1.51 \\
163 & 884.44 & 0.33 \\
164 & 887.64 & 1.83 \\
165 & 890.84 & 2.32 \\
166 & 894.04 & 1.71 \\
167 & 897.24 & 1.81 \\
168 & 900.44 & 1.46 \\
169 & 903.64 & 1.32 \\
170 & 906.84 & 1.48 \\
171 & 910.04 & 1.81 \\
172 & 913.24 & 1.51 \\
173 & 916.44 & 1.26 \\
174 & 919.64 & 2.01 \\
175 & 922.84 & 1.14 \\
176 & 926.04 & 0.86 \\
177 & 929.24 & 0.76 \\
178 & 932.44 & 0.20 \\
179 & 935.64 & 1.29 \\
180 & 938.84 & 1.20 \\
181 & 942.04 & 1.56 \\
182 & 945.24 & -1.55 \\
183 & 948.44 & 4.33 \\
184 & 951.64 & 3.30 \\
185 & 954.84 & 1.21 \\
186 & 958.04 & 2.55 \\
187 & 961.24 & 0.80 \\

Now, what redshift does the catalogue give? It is 1.15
